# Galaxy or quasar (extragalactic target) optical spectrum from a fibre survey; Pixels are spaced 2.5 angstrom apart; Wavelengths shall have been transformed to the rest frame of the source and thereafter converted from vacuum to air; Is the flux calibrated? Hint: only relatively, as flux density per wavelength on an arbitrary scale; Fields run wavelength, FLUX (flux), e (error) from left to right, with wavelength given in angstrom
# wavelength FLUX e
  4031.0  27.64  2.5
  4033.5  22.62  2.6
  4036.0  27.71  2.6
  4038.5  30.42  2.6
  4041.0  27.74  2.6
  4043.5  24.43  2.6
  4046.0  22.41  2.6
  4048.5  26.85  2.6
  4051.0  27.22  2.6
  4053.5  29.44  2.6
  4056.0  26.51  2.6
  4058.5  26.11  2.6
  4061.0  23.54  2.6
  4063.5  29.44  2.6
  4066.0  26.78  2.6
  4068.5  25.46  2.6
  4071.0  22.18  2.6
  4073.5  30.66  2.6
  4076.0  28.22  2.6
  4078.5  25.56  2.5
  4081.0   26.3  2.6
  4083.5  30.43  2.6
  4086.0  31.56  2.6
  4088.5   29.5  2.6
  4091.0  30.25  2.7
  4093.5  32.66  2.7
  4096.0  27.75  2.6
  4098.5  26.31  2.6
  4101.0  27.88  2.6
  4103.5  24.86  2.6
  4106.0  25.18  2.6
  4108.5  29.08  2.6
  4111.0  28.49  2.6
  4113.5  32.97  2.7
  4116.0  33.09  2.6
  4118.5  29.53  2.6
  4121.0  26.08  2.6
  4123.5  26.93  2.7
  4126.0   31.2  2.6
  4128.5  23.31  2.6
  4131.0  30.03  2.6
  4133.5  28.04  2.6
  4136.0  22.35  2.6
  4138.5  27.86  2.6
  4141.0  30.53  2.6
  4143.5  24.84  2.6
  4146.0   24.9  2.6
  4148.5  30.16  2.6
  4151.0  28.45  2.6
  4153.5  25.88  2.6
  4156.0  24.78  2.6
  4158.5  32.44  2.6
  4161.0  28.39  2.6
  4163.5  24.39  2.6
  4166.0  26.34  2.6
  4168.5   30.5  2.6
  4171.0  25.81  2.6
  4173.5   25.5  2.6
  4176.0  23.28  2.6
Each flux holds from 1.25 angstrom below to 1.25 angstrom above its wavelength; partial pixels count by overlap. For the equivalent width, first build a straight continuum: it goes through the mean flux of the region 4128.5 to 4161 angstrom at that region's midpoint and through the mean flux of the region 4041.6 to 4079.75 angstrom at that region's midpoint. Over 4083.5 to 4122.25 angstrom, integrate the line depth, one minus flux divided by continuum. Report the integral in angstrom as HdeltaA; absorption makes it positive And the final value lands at -3.2 angstrom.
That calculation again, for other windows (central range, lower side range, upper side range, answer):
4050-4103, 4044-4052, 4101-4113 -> -2.87 angstrom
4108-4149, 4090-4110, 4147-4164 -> -0.32 angstrom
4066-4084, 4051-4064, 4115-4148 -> 0.16 angstrom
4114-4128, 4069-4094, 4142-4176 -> -0.75 angstrom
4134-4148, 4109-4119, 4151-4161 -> 1.24 angstrom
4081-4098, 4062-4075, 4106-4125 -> -1.21 angstrom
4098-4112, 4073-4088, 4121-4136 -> 0.51 angstrom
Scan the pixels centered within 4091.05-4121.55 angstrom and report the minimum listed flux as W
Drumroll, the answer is 24.86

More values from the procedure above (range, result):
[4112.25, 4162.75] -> 22.35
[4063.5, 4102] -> 22.18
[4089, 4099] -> 26.31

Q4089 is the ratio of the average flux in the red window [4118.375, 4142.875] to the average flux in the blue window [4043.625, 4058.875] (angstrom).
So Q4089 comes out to 1.04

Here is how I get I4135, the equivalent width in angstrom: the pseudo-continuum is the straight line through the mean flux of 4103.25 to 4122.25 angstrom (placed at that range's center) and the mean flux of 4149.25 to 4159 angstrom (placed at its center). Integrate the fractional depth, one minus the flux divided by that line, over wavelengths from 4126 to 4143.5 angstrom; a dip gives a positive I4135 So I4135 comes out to 0.7 angstrom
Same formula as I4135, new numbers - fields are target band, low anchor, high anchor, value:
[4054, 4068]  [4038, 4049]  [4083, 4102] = 0.37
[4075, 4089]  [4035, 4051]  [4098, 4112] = -0.89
